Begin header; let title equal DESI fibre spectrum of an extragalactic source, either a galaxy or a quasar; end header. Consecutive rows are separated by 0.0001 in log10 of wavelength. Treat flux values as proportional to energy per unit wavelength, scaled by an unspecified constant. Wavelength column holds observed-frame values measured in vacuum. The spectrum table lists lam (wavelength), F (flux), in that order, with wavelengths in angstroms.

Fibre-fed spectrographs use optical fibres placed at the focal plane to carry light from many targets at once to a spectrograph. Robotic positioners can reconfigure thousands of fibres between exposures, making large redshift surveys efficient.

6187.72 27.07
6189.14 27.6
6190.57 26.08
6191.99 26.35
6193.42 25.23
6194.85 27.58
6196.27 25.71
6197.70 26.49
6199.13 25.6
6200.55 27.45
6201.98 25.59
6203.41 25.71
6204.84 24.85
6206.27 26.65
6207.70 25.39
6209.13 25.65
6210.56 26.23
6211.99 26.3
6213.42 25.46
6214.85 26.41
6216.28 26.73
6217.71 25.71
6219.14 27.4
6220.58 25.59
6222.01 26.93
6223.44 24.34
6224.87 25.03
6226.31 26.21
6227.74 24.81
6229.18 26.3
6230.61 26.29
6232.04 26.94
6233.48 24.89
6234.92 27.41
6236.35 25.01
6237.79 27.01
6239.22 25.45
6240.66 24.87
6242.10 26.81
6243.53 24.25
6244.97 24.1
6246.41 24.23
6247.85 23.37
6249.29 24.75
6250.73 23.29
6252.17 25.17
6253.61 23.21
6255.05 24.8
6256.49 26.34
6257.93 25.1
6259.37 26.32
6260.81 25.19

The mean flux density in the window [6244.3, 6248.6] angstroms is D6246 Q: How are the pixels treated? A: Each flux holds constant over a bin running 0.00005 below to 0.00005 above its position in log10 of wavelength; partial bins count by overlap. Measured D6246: 23.9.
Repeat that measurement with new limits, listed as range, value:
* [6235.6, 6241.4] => 25.6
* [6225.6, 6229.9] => 25.8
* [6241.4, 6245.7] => 25.1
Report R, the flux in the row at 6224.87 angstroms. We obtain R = 25.03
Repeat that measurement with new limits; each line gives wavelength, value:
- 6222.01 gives 26.93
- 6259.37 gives 26.32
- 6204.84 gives 24.85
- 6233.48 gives 24.89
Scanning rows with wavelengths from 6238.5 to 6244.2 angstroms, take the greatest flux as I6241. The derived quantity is 26.81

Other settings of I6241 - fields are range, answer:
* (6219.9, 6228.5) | 26.93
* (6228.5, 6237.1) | 27.41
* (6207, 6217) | 26.73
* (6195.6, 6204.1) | 27.45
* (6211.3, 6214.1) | 26.3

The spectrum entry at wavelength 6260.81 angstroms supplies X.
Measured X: 25.19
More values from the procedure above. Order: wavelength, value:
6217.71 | 25.71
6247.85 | 23.37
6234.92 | 27.41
